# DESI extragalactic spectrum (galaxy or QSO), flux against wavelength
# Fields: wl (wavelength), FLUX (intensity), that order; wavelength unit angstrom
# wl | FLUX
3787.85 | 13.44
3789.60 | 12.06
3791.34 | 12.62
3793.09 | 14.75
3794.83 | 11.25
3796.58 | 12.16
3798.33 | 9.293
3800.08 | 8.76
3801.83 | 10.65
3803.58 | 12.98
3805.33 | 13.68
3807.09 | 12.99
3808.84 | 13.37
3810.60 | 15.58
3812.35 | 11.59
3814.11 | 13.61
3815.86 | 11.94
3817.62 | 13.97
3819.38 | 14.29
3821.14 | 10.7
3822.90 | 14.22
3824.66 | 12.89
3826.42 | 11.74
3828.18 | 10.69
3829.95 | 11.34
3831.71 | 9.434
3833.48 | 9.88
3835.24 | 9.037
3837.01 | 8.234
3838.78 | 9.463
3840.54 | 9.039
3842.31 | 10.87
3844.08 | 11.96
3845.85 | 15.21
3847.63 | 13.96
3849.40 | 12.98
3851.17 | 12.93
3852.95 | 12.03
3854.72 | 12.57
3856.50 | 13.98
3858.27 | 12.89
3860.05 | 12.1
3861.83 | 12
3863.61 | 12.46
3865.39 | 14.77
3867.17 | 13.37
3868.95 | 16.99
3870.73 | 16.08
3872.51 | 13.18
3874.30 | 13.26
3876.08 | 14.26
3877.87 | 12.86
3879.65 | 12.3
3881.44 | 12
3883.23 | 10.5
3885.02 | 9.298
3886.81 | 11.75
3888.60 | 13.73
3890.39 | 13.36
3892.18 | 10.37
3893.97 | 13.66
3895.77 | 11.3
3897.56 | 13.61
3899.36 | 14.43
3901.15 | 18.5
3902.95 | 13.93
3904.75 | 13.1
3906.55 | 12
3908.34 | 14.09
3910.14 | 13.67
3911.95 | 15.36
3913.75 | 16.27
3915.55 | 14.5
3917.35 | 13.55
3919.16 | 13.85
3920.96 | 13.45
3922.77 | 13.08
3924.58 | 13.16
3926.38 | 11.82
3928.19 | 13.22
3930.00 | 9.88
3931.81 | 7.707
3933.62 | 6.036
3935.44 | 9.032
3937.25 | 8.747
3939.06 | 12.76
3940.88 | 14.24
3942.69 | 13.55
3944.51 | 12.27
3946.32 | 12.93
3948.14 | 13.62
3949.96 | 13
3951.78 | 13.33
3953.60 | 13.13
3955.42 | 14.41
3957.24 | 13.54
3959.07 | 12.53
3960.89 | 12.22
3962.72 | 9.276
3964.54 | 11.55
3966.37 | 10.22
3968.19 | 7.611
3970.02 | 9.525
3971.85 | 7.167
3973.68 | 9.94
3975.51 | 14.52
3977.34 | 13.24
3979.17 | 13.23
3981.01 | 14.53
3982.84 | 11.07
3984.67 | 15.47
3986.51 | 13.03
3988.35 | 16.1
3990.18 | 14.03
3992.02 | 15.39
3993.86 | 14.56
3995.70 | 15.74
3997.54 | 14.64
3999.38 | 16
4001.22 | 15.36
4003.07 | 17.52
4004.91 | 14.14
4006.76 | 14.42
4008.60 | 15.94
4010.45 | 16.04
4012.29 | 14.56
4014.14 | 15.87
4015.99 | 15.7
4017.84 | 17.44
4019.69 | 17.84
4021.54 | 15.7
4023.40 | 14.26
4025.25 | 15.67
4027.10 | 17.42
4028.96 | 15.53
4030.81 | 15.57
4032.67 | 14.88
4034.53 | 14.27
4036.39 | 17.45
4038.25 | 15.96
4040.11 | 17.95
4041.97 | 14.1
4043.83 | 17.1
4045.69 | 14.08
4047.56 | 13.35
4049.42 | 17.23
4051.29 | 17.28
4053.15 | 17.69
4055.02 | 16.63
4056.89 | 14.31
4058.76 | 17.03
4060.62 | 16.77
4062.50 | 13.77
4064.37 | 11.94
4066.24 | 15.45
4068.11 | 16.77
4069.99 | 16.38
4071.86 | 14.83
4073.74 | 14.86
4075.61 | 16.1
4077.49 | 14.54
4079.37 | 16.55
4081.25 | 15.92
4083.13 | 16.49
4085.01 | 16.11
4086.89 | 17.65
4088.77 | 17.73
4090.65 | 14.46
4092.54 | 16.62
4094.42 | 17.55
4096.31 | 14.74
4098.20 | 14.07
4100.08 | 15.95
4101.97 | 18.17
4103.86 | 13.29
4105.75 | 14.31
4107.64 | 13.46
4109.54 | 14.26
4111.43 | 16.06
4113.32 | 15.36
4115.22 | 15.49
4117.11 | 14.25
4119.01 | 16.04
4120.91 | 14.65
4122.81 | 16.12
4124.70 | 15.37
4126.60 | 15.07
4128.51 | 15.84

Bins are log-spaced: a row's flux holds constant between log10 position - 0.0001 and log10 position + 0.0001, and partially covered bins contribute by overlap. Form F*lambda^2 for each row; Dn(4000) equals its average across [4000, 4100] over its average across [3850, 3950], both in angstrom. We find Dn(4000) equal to 1.33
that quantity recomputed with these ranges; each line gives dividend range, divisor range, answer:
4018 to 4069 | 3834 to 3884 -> 1.38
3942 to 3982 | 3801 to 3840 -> 1.09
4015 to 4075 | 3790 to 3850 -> 1.49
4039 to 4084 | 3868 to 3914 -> 1.28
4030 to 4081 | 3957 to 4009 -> 1.23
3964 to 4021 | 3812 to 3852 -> 1.30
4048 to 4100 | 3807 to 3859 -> 1.48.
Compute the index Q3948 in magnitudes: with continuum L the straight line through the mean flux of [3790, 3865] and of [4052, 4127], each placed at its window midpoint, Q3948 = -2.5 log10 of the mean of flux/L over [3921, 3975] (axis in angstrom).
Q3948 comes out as 0.20 mag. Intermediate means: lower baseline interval 12.1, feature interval 11.4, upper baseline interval 15.6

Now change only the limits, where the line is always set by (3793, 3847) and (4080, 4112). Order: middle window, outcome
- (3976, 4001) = -0.02 mag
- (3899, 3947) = 0.04 mag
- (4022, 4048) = -0.05 mag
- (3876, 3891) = 0.05 mag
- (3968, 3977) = 0.35 mag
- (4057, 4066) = 0.02 mag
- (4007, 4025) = -0.09 mag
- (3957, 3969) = 0.26 mag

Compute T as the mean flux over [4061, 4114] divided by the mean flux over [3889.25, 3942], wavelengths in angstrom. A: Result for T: 1.2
